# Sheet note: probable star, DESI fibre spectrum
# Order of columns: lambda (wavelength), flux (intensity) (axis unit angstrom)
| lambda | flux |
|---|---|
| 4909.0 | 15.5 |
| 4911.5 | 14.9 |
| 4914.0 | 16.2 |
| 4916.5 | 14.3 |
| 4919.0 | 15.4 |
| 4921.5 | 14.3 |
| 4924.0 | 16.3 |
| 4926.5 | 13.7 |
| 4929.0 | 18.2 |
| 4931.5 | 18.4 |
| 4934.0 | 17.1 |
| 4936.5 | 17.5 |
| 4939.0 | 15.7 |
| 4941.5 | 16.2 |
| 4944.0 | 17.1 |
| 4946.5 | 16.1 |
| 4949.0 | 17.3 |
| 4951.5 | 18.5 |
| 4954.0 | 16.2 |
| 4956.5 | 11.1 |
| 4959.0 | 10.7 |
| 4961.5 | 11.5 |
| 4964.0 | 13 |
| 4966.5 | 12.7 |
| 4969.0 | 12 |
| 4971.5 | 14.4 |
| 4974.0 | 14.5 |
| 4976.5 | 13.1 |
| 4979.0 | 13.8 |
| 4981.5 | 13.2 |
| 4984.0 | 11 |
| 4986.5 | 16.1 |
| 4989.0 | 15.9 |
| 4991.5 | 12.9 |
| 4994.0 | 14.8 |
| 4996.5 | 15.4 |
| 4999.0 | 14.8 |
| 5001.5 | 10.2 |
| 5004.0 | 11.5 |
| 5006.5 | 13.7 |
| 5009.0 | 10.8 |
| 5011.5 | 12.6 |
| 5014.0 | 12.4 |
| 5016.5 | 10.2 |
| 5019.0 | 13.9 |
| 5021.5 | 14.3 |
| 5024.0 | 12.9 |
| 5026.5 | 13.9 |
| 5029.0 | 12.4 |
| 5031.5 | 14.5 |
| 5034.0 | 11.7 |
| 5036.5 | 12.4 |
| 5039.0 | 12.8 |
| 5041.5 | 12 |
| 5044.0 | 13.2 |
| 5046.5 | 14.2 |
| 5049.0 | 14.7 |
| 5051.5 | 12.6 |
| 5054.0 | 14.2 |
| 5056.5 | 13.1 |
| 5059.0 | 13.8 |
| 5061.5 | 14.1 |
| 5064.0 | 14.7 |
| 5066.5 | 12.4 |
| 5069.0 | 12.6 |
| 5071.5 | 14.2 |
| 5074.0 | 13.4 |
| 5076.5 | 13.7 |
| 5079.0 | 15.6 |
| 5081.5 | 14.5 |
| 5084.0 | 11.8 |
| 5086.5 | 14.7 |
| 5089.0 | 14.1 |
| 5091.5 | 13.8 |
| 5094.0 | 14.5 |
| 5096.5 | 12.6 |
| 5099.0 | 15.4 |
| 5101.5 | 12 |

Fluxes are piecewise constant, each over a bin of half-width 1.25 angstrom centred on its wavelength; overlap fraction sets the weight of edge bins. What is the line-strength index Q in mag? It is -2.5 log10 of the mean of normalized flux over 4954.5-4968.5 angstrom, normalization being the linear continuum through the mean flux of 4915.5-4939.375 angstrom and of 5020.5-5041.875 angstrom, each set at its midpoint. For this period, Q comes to 0.25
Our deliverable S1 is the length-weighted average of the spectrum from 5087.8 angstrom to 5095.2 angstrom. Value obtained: 14.1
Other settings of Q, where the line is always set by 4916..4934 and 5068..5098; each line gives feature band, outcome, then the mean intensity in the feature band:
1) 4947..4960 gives 0.05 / 14.9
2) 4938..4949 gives -0.05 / 16.4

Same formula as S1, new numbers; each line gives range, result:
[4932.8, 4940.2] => 16.8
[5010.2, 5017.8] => 11.7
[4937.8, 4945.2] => 16.3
